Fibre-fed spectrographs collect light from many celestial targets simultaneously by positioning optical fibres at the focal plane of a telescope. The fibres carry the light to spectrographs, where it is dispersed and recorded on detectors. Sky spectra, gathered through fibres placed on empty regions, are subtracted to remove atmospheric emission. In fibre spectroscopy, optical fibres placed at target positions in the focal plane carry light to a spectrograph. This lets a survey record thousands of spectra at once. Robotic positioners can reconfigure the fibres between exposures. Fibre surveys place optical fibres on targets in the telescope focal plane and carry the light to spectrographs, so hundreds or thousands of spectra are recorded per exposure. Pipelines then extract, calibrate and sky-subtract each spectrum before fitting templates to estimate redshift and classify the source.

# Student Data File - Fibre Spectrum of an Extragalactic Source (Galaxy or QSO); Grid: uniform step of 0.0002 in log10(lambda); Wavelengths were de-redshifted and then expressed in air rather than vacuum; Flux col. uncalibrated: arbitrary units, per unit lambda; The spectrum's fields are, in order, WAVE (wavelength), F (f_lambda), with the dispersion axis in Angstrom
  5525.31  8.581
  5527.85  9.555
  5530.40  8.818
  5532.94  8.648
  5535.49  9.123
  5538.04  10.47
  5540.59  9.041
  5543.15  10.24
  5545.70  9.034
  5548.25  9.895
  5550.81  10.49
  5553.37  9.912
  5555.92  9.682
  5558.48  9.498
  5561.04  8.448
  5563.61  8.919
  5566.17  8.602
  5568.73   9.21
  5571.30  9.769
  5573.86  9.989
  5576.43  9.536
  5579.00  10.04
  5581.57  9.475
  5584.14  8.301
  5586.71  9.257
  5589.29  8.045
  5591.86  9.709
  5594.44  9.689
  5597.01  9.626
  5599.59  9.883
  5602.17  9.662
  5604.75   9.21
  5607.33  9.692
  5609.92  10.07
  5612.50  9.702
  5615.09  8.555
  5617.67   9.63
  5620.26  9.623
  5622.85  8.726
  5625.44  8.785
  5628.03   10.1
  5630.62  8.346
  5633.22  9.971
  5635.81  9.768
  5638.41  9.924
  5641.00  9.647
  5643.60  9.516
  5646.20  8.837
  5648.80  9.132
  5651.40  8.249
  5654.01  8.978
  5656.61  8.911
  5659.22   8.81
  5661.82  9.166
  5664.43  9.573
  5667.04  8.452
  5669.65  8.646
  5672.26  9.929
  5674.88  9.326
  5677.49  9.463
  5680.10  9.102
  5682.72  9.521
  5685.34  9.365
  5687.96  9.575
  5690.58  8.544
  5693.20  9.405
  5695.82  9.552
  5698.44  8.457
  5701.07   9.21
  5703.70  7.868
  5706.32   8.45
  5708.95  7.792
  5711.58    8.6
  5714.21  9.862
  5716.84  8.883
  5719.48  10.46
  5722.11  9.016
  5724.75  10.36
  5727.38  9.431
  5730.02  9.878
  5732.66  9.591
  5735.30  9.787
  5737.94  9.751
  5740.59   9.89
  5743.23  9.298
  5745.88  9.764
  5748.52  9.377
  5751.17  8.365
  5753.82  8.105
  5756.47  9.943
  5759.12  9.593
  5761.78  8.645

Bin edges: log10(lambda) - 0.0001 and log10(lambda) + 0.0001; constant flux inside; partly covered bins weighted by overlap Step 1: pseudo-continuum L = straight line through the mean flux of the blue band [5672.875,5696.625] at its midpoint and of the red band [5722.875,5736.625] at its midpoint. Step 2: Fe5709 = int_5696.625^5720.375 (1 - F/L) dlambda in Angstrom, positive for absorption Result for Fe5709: 1.84 Angstrom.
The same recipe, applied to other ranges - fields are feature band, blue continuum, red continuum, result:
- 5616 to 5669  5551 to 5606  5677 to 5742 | 0.7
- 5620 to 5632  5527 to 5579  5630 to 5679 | 0.3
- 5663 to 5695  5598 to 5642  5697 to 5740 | 0.3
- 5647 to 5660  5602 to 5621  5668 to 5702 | 0.7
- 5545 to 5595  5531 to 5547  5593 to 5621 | 0.6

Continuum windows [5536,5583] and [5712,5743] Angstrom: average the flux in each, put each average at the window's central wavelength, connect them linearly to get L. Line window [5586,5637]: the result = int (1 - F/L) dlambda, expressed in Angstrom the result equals 1.0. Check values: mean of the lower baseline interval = 9.56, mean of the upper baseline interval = 9.67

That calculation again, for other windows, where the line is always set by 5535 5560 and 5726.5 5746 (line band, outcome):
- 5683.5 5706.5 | 1.69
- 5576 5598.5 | 1.01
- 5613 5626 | 0.80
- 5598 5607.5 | 0.12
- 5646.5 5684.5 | 2.40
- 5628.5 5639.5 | 0.19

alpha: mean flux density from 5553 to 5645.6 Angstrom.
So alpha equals 9.39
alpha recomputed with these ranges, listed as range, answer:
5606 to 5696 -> 9.27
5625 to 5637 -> 9.44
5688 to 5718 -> 8.82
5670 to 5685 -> 9.41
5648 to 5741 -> 9.19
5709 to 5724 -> 9.27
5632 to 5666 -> 9.26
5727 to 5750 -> 9.64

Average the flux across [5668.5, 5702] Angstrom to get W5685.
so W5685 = 9.24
